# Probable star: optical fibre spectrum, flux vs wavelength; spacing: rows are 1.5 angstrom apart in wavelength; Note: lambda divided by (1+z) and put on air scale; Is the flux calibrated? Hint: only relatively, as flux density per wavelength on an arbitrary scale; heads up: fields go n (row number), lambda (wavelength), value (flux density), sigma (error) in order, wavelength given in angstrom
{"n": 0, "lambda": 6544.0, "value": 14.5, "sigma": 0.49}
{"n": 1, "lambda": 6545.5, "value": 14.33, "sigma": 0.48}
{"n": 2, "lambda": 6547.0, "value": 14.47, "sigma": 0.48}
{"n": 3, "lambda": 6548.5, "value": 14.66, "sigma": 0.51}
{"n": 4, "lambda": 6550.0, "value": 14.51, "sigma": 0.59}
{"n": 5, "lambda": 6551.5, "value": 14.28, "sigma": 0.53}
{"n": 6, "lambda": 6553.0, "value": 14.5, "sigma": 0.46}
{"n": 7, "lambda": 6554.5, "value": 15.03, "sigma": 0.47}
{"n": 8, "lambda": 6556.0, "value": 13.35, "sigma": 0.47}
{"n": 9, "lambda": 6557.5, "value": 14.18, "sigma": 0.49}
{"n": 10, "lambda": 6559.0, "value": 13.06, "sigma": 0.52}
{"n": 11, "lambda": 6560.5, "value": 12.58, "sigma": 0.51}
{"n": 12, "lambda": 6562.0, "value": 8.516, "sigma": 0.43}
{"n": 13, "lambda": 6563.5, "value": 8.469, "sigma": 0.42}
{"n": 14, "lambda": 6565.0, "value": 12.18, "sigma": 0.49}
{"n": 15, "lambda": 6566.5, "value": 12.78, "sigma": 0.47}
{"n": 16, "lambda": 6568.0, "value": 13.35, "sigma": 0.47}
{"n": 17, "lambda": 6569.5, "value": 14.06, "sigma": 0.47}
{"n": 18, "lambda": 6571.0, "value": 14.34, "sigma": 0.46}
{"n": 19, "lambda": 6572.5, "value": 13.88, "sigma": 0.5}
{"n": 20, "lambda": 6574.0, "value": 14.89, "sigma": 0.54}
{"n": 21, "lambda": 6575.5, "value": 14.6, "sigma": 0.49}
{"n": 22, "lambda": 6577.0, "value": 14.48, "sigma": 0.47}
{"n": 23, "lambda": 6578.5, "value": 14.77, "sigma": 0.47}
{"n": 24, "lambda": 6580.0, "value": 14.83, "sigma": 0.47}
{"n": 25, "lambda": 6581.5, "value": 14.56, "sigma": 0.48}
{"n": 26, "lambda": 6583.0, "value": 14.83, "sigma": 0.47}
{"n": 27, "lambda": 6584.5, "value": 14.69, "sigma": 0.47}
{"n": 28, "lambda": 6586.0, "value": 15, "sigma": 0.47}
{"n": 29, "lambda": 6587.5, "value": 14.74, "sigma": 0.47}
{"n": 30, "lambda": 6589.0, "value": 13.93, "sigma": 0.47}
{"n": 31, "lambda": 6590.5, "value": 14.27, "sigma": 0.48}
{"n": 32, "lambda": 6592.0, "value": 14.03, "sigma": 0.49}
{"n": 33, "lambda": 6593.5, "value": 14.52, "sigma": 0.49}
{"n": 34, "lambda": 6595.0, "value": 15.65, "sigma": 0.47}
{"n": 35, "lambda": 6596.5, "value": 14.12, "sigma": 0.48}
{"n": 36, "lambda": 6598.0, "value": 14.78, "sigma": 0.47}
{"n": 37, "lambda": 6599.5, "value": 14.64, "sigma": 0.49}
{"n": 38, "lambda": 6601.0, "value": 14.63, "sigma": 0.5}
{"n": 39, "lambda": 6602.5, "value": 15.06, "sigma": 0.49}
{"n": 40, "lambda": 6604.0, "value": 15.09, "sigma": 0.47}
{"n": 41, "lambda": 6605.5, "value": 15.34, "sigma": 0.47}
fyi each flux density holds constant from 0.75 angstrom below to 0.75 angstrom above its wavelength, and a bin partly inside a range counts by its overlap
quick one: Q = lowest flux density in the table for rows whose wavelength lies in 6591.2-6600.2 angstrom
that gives 14.03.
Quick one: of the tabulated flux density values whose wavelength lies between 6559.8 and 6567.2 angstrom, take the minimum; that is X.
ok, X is 8.469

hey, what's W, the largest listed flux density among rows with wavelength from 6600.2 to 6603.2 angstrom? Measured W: 15.06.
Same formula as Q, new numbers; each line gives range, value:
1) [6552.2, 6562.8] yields 8.516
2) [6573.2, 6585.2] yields 14.48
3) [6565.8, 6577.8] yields 12.78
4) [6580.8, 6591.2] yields 13.93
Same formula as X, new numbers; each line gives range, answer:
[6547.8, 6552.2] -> 14.28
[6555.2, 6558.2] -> 13.35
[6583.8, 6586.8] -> 14.69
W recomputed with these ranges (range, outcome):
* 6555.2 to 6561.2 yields 14.18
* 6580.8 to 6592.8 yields 15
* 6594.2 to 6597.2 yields 15.65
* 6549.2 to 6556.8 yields 15.03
